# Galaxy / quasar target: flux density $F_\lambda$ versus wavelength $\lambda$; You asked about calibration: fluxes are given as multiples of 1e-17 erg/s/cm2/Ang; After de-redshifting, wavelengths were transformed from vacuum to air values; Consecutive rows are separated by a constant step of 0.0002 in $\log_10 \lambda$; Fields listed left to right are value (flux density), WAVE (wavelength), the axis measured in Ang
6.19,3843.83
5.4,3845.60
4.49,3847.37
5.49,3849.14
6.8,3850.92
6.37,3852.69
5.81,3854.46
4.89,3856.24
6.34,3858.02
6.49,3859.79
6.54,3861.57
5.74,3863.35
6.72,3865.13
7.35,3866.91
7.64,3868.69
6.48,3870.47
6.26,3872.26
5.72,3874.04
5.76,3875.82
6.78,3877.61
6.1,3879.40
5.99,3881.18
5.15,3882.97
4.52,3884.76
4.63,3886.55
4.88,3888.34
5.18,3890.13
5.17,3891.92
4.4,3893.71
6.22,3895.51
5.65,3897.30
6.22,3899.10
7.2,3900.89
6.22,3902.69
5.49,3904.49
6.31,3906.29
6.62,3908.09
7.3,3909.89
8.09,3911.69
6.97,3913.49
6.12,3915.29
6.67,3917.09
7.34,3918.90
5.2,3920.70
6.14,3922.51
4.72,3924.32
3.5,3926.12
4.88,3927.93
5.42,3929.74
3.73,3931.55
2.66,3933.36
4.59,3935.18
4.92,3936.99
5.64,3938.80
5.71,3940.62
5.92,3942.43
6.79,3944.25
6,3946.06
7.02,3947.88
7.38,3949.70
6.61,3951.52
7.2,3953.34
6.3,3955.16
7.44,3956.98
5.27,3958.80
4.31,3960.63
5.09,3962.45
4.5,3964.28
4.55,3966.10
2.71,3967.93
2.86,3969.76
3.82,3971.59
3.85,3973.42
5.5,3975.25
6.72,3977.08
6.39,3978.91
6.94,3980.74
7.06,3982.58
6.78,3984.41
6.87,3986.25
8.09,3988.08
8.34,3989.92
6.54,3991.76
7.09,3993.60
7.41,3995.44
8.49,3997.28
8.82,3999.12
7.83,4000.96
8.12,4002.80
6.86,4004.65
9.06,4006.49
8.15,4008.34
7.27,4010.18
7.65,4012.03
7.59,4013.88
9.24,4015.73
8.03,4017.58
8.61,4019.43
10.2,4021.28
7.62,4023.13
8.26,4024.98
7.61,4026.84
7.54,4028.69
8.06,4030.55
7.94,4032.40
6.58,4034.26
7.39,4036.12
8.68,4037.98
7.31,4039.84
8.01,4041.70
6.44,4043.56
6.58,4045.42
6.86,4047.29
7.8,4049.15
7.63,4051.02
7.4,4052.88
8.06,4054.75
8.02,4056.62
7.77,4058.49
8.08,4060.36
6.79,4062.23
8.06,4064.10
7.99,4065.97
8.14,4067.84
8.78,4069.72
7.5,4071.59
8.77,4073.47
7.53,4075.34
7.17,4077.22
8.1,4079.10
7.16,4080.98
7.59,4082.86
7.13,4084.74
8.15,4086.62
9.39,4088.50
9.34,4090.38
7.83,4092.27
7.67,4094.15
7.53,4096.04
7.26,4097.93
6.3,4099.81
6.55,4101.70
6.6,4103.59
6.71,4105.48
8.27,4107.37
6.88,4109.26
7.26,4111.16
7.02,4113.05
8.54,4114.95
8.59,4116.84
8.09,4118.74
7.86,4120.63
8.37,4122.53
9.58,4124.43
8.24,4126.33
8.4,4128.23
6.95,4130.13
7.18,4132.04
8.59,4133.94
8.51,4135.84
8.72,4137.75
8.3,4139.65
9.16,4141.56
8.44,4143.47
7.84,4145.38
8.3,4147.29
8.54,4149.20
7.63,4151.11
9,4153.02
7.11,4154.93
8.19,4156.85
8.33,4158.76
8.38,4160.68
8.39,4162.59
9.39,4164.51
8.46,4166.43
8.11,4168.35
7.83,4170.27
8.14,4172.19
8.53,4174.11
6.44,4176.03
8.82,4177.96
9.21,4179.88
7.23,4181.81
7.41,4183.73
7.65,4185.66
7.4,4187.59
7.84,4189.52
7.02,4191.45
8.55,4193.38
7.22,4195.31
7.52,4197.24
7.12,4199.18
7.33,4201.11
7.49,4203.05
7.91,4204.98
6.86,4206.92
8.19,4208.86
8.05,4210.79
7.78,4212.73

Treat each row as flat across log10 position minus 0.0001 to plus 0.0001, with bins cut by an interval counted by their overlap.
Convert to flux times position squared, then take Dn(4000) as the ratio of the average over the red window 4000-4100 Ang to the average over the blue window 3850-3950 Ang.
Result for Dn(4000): 1.44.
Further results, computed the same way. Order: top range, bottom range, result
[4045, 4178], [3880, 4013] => 1.41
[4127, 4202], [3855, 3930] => 1.54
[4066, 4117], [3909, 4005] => 1.35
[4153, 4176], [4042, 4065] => 1.16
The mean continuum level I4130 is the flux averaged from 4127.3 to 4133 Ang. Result 7.51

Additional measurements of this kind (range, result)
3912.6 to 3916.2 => 6.56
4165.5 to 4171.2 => 8.13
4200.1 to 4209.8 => 7.55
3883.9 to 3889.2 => 4.68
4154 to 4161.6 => 8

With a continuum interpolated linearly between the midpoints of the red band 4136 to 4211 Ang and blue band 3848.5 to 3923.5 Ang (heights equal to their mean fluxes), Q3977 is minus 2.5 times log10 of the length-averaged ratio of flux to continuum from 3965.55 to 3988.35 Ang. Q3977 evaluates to 0.220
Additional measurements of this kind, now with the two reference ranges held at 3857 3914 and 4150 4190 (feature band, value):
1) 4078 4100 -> -0.04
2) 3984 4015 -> -0.12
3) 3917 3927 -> 0.16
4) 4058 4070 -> -0.08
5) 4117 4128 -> -0.09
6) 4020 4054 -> -0.08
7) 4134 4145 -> -0.09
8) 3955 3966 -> 0.23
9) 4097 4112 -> 0.10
